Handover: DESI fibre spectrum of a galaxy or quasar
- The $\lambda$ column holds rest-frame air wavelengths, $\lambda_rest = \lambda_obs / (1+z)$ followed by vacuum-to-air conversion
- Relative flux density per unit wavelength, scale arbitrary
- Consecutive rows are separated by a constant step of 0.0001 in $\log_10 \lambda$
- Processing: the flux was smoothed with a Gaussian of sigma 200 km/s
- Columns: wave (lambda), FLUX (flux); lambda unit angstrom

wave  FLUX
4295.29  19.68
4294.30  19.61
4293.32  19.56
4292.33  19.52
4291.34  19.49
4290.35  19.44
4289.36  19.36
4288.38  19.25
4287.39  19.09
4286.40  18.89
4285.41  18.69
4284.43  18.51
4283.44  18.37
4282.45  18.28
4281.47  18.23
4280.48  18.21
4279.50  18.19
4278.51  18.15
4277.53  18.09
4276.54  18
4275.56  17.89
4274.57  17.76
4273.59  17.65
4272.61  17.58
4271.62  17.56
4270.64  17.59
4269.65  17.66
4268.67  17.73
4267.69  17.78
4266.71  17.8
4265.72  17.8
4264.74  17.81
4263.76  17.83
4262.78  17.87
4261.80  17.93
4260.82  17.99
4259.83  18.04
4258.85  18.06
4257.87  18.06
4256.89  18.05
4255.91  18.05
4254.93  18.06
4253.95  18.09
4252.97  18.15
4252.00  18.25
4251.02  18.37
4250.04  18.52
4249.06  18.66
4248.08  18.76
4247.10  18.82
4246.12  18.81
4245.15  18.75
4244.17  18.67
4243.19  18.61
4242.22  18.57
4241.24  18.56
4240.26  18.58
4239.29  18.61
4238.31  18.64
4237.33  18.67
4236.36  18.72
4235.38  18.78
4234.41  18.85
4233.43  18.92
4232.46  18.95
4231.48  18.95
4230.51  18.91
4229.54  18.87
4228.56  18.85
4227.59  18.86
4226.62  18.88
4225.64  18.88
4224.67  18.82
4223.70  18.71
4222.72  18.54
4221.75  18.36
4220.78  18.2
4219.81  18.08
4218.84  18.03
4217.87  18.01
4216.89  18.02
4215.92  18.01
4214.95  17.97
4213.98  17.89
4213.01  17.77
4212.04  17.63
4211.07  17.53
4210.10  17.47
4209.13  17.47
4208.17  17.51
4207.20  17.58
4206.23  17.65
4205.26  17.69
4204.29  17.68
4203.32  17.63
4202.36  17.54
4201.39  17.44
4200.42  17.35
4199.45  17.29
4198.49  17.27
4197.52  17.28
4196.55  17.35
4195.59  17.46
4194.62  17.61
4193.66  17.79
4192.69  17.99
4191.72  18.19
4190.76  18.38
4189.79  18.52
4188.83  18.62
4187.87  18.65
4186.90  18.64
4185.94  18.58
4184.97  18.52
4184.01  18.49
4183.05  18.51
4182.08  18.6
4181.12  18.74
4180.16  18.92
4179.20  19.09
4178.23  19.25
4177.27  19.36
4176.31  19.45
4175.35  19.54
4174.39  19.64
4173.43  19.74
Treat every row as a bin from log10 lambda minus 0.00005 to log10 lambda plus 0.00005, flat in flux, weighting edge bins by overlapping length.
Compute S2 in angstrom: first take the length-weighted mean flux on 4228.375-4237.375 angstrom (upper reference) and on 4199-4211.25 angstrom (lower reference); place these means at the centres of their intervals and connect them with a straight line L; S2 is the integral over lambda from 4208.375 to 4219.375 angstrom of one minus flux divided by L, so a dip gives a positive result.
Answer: 0.1 angstrom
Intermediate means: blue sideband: 17.5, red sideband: 18.9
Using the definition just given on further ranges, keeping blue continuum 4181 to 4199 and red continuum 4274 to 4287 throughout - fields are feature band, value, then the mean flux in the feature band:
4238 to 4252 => -0.3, 18.6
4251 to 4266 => 0.2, 18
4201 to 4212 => 0.4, 17.6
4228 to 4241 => -0.4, 18.8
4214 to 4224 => 0.0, 18.2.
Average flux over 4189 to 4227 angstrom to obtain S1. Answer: 17.9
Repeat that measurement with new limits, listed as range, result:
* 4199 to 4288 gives 18.2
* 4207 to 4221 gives 17.8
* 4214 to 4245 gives 18.6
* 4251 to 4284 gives 18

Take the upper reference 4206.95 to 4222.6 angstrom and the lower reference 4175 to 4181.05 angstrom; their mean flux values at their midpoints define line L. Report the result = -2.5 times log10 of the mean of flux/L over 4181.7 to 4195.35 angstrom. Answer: 0.030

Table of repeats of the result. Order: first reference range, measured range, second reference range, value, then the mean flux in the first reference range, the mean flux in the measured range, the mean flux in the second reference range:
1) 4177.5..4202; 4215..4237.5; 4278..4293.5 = -0.010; 18.2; 18.6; 18.8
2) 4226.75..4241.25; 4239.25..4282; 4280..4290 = 0.036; 18.8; 18.1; 18.7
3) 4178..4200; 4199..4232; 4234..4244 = 0.024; 18.2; 18.1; 18.7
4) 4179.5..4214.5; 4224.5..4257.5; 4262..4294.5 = -0.029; 17.9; 18.6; 18.3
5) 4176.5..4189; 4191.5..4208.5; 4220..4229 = 0.071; 18.8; 17.6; 18.7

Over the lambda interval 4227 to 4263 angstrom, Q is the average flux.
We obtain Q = 18.5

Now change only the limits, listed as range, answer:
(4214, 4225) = 18.2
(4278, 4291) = 18.7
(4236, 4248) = 18.7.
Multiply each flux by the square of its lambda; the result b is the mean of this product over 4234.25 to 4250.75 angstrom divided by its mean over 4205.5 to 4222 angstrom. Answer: 1.1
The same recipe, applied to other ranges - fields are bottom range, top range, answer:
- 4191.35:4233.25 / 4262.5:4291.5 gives 1.04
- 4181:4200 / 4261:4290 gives 1.04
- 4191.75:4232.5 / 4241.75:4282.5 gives 1.03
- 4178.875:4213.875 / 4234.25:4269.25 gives 1.05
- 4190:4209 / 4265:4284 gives 1.05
